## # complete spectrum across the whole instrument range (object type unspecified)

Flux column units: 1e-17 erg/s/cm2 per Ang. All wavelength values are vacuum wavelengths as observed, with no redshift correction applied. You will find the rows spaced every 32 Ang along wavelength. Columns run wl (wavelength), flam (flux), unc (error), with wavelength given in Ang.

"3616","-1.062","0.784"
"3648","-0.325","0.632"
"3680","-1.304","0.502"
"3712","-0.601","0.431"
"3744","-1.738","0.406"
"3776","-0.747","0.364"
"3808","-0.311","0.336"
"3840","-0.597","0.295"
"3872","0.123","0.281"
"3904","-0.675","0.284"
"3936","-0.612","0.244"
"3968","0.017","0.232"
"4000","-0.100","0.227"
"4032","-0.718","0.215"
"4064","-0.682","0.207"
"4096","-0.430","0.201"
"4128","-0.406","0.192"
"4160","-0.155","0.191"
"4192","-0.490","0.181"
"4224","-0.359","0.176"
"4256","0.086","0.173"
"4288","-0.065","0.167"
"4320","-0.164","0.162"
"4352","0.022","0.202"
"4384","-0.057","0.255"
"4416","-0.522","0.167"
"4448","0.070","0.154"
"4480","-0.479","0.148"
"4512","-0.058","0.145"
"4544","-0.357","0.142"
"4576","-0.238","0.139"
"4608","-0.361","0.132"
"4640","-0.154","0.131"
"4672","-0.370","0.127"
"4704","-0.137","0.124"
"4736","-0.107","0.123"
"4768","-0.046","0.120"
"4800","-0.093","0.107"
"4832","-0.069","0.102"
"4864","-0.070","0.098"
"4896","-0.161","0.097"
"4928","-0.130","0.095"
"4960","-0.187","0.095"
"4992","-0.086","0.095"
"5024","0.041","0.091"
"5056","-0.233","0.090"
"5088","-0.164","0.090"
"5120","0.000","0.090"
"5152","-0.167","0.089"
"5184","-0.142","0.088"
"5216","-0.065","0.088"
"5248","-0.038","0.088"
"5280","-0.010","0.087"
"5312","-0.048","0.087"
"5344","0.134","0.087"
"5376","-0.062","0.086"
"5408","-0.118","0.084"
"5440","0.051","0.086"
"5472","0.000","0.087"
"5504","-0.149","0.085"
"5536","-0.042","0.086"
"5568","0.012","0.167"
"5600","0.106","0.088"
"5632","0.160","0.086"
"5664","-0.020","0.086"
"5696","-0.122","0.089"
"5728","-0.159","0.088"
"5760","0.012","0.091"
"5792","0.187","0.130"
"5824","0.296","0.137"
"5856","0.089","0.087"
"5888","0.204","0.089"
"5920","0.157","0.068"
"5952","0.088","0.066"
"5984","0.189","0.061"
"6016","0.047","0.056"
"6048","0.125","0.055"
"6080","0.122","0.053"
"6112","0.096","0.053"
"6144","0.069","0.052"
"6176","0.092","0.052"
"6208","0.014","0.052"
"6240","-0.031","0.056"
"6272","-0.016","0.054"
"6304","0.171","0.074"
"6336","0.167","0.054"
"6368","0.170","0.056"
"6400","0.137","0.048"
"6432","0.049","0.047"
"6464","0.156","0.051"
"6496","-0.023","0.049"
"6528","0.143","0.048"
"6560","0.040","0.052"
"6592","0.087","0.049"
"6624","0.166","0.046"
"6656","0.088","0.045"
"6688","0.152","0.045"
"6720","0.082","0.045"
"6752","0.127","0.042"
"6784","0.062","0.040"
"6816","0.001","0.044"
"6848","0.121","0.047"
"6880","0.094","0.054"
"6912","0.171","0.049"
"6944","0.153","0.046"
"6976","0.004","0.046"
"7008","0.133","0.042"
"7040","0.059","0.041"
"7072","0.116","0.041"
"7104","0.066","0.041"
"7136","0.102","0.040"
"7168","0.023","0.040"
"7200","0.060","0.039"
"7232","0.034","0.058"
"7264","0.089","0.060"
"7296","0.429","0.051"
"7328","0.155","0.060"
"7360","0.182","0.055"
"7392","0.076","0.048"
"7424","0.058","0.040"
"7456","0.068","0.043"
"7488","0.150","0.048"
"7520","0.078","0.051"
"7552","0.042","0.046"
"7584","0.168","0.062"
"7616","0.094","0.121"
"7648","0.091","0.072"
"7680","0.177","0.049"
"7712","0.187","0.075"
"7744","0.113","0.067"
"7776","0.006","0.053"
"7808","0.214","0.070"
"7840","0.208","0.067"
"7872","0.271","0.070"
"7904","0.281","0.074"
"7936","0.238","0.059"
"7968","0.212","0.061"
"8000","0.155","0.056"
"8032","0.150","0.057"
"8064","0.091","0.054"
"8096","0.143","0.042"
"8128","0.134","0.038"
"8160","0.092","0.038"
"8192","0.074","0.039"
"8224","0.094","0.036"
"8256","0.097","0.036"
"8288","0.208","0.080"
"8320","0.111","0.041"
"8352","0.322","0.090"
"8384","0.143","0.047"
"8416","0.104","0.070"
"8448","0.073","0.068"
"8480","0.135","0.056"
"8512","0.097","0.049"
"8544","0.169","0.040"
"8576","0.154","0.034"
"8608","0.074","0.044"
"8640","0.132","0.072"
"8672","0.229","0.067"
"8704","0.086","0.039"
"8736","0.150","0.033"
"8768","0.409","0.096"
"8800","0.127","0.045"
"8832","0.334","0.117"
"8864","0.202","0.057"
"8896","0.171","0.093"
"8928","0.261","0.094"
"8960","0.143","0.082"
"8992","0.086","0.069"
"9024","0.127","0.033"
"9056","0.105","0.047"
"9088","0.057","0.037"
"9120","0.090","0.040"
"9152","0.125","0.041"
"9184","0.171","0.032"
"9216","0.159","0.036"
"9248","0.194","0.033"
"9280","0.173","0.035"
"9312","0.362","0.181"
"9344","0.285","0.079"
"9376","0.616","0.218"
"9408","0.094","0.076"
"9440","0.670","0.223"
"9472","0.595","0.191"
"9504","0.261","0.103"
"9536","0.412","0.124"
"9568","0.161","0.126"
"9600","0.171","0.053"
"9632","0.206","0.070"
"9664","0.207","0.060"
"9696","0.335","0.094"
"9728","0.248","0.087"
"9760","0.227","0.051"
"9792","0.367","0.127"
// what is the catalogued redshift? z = 0.958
